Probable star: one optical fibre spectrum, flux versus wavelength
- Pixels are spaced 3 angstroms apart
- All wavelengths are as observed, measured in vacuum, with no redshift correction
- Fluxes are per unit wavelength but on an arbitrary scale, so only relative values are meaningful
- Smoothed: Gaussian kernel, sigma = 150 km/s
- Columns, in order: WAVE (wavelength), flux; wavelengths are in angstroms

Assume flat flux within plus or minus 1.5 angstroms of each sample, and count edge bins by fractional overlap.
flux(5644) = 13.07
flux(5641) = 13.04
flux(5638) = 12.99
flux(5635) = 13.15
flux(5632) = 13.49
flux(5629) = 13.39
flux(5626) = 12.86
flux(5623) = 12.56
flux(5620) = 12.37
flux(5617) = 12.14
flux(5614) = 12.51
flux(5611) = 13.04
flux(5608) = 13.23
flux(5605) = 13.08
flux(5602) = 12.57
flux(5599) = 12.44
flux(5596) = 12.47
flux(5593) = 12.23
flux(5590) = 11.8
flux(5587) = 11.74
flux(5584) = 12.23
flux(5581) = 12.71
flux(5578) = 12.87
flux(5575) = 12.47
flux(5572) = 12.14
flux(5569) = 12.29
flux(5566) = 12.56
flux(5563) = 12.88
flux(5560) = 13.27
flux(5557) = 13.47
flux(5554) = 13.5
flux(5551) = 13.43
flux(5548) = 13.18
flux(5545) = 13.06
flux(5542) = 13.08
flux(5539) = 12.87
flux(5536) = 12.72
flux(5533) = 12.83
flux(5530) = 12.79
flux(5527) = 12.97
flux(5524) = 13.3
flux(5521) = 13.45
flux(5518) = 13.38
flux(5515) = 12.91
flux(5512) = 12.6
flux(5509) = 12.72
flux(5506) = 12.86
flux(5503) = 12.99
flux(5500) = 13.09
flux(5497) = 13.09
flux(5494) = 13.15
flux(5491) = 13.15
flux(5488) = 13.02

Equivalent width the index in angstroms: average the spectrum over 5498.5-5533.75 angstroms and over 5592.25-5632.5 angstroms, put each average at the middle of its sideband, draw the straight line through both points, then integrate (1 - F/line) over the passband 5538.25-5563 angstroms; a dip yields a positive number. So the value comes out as -0.62 angstroms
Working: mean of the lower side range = 13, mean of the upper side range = 12.7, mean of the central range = 13.2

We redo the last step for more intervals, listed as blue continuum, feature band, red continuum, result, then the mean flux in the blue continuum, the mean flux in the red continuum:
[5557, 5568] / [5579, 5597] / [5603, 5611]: 1.1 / 13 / 13.1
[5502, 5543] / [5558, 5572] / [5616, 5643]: 0.2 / 13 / 12.9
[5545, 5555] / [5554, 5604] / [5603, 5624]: 1.9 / 13.3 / 12.7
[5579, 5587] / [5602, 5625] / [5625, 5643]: 0.2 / 12.4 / 13.2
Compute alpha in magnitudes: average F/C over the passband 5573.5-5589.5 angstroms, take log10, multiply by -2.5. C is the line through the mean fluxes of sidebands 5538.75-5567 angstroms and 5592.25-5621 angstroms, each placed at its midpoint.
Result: 0.04 mag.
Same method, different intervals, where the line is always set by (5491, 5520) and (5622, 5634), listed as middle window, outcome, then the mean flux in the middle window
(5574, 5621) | 0.049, 12.5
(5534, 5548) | 0.006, 13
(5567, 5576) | 0.064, 12.3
